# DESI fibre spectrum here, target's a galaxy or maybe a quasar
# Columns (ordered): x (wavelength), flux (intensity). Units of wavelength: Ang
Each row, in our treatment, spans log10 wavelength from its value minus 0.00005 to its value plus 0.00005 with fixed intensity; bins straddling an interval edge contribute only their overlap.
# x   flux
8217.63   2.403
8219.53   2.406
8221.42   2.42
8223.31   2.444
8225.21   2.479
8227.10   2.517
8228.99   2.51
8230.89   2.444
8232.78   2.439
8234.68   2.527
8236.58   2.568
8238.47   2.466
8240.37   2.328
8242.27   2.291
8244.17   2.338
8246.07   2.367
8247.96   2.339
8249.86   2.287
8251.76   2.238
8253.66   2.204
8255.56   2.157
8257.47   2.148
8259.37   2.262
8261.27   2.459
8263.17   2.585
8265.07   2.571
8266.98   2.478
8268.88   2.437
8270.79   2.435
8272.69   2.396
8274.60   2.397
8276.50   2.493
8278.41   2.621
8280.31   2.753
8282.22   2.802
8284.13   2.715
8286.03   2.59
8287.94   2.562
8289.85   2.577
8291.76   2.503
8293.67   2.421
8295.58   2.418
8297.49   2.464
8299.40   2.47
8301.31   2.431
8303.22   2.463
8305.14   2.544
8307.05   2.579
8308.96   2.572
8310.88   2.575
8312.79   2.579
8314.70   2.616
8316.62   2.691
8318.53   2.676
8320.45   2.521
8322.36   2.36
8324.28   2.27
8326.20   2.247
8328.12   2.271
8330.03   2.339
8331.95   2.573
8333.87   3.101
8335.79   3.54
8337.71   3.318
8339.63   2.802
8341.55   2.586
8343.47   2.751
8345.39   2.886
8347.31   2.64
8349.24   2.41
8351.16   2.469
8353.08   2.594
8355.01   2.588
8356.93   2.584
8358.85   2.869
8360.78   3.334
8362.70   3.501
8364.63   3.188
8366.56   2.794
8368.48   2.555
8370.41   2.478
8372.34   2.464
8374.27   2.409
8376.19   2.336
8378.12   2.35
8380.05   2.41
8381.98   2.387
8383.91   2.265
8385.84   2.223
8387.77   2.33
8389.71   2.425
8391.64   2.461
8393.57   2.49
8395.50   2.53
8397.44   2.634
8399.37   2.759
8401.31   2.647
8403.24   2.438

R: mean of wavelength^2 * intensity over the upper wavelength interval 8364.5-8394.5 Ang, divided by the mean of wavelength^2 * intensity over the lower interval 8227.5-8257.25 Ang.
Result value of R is 1.07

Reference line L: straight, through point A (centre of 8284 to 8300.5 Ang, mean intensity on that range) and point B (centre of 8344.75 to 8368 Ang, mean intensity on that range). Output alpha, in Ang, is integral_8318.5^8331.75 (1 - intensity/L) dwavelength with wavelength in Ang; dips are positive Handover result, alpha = 1.5 Ang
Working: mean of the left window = 2.51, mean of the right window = 2.82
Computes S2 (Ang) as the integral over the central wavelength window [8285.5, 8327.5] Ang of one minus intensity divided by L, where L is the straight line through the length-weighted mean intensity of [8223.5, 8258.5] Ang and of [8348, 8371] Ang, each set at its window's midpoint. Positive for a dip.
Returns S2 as 1.5 Ang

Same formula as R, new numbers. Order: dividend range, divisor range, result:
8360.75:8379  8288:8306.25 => 1.11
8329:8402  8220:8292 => 1.11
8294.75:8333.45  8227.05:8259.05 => 1.08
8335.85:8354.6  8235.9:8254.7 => 1.21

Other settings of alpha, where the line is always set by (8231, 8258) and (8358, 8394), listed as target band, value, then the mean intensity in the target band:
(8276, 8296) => -1.4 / 2.59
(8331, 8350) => -2.6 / 2.86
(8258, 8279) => -0.6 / 2.46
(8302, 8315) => -0.5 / 2.56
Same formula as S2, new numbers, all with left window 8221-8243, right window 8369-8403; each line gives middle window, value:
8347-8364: -2.4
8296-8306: -0.1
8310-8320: -0.7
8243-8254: 0.7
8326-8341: -2.1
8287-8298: -0.2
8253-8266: 0.6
